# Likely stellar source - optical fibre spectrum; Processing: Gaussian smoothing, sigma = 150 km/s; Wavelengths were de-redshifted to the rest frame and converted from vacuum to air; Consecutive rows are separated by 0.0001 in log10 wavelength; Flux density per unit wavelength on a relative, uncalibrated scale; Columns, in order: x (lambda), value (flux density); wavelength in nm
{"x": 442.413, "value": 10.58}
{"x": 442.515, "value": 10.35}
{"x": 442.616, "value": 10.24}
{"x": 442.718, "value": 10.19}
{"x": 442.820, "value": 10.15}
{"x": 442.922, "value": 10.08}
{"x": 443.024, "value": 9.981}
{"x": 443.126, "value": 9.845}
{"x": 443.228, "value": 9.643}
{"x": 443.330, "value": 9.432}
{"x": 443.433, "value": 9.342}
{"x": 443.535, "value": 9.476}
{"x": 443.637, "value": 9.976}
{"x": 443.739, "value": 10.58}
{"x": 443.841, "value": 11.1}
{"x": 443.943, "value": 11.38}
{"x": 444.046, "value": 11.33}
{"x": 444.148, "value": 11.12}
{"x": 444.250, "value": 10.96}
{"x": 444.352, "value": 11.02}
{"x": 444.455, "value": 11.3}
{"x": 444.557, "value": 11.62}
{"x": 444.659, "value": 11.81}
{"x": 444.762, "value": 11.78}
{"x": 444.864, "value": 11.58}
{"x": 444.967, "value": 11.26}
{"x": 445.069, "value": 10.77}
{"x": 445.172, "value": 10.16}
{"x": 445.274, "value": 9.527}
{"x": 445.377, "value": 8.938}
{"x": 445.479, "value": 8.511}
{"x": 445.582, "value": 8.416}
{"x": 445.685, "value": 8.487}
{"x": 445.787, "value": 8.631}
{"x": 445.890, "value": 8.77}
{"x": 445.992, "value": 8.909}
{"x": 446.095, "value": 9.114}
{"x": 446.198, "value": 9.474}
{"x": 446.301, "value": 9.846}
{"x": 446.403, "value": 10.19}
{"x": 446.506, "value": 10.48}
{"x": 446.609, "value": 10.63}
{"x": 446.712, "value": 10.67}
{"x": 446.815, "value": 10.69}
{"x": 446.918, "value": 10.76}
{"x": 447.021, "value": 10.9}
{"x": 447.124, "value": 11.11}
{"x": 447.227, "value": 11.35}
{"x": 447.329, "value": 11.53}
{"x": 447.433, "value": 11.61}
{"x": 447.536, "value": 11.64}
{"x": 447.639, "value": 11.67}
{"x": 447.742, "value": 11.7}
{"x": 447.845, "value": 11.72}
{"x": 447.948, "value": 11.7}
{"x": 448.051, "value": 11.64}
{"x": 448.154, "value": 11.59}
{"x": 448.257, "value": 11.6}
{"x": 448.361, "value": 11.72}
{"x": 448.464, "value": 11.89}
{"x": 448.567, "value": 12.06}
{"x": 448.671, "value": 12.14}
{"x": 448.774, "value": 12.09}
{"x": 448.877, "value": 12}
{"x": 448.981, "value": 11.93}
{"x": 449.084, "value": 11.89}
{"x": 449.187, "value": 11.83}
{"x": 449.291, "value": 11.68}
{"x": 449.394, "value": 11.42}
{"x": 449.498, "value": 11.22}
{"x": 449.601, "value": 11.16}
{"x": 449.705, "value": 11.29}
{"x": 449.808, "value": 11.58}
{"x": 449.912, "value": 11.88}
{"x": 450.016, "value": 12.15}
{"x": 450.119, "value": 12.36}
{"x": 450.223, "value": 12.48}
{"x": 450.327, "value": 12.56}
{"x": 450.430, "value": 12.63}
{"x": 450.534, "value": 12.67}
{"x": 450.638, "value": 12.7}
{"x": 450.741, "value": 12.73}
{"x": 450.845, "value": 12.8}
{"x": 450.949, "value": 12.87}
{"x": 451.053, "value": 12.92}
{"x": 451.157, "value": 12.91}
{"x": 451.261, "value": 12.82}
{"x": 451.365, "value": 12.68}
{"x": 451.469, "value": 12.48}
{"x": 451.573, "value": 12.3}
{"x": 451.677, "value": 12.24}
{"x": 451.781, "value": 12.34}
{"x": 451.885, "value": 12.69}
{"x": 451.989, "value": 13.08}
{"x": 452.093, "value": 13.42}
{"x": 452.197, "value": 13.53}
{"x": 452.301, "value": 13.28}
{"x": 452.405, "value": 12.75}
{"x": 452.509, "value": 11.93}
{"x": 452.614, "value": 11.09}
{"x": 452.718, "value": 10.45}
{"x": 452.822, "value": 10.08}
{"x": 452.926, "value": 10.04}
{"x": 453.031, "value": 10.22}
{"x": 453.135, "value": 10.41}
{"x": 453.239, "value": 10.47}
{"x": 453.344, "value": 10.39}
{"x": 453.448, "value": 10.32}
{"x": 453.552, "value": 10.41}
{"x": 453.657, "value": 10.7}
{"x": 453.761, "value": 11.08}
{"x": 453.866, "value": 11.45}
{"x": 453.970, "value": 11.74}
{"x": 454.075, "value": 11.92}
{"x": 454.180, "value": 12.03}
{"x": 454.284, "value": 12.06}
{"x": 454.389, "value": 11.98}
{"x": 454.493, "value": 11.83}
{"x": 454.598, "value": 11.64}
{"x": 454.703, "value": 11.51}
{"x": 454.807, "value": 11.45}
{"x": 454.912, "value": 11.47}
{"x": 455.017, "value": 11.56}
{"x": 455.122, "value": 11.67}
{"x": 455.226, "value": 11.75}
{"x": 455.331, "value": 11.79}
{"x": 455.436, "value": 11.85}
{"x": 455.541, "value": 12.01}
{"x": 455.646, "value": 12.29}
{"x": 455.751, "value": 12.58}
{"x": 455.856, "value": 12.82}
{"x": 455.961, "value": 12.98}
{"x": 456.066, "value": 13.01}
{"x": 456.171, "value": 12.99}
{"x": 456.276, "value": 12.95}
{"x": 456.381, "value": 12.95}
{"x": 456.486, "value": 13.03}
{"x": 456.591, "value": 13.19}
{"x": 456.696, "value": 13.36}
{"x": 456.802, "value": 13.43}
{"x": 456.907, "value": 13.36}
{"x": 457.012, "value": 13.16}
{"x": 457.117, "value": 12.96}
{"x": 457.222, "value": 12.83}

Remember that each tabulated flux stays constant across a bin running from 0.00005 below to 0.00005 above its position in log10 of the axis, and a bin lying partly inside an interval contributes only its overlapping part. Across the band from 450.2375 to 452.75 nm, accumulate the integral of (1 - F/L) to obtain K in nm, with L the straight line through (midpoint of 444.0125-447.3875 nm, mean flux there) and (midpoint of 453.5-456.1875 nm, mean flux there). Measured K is -0.29 nm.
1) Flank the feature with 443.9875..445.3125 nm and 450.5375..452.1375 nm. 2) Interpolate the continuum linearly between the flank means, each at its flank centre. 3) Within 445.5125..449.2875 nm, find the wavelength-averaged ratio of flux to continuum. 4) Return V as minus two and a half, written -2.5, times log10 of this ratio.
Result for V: 0.09 mag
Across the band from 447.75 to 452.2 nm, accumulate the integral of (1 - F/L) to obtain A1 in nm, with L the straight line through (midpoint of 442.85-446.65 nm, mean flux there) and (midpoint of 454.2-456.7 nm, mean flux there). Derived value -0.41 nm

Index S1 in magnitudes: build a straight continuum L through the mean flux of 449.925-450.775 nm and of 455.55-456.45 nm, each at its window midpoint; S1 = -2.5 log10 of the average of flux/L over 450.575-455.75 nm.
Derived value 0.07 mag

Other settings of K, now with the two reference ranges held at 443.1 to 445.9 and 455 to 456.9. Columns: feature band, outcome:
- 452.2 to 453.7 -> 0.13 nm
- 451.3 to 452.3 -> -0.09 nm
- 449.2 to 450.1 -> -0.02 nm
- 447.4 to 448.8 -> -0.10 nm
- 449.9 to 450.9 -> -0.09 nm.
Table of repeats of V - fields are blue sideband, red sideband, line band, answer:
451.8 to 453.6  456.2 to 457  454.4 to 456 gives 0.06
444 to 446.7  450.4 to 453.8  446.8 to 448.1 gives -0.07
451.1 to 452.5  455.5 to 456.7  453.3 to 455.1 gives 0.13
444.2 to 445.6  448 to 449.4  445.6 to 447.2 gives 0.12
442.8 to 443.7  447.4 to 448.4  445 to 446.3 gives 0.17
